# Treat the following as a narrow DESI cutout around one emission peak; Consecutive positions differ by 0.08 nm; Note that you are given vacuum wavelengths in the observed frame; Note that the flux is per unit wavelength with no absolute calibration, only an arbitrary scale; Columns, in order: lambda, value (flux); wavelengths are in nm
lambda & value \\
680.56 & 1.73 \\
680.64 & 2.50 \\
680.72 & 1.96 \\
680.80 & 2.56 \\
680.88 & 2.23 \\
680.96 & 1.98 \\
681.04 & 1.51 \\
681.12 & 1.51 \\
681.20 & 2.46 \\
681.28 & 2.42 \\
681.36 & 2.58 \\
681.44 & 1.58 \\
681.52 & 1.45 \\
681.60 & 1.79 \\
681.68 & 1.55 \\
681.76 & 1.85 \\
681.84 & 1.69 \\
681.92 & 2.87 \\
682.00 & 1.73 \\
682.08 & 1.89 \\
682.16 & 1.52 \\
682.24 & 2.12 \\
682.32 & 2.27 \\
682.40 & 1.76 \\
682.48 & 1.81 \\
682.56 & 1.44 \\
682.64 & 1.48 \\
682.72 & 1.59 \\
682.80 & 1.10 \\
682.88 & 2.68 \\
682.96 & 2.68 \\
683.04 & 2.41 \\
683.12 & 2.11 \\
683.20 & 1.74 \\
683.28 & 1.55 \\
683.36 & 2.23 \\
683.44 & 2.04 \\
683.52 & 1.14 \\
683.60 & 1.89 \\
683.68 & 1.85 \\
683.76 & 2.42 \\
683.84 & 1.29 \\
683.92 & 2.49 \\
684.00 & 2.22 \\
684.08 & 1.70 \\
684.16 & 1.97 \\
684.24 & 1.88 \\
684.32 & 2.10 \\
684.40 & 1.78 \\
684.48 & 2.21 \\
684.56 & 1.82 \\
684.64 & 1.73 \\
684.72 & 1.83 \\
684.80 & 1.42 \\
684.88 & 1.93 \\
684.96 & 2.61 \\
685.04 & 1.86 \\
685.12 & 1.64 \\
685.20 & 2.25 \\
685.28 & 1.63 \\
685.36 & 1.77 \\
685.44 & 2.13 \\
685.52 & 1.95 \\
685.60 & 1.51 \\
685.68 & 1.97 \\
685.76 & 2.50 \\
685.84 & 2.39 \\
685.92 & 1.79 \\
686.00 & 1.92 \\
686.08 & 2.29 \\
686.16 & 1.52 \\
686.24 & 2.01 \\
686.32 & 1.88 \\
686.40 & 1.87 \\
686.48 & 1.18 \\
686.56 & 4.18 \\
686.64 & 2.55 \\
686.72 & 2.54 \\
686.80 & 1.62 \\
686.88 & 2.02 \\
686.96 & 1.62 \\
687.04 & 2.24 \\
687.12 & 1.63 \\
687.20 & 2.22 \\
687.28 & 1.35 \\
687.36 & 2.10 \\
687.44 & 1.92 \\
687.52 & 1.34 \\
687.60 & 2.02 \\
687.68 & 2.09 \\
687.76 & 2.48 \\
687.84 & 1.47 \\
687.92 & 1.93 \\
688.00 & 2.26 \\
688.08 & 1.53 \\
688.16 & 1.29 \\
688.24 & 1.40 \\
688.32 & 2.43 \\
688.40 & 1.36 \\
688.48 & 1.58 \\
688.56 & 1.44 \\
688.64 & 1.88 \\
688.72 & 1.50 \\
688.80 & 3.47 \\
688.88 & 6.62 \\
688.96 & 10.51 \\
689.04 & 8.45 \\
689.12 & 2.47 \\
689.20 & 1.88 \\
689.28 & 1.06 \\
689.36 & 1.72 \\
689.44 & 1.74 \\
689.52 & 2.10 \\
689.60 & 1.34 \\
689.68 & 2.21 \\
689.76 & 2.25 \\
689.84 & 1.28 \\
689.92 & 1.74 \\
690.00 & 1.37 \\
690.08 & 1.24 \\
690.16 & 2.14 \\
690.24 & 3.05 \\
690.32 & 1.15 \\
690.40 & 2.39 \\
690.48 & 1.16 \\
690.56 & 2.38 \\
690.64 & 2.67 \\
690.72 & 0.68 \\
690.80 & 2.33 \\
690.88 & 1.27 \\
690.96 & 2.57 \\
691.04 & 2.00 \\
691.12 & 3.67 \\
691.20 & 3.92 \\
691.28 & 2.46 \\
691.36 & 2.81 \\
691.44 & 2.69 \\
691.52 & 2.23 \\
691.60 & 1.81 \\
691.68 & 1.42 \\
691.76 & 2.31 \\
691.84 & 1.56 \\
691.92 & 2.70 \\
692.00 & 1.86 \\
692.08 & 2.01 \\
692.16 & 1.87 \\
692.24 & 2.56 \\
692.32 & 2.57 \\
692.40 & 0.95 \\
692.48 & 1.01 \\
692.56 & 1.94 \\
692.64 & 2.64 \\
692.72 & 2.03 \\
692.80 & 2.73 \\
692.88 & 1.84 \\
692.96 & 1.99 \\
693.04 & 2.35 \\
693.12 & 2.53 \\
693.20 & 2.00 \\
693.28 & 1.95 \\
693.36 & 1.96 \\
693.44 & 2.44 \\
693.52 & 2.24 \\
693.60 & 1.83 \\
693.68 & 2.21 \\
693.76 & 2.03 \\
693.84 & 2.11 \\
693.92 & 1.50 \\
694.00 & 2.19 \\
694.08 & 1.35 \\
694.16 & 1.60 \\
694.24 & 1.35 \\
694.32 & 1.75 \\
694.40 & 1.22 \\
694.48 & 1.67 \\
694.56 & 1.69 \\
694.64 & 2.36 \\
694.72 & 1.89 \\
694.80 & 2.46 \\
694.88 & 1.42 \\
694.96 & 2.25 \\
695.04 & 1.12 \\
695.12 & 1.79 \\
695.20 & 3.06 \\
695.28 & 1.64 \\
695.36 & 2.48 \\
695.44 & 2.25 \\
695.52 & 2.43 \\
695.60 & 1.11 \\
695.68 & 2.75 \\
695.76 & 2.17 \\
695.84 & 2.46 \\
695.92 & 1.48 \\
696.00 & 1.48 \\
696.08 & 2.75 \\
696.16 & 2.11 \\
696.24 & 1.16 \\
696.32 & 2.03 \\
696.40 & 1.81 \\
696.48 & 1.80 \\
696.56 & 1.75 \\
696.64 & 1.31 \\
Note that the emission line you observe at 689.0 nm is H-alpha 6563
